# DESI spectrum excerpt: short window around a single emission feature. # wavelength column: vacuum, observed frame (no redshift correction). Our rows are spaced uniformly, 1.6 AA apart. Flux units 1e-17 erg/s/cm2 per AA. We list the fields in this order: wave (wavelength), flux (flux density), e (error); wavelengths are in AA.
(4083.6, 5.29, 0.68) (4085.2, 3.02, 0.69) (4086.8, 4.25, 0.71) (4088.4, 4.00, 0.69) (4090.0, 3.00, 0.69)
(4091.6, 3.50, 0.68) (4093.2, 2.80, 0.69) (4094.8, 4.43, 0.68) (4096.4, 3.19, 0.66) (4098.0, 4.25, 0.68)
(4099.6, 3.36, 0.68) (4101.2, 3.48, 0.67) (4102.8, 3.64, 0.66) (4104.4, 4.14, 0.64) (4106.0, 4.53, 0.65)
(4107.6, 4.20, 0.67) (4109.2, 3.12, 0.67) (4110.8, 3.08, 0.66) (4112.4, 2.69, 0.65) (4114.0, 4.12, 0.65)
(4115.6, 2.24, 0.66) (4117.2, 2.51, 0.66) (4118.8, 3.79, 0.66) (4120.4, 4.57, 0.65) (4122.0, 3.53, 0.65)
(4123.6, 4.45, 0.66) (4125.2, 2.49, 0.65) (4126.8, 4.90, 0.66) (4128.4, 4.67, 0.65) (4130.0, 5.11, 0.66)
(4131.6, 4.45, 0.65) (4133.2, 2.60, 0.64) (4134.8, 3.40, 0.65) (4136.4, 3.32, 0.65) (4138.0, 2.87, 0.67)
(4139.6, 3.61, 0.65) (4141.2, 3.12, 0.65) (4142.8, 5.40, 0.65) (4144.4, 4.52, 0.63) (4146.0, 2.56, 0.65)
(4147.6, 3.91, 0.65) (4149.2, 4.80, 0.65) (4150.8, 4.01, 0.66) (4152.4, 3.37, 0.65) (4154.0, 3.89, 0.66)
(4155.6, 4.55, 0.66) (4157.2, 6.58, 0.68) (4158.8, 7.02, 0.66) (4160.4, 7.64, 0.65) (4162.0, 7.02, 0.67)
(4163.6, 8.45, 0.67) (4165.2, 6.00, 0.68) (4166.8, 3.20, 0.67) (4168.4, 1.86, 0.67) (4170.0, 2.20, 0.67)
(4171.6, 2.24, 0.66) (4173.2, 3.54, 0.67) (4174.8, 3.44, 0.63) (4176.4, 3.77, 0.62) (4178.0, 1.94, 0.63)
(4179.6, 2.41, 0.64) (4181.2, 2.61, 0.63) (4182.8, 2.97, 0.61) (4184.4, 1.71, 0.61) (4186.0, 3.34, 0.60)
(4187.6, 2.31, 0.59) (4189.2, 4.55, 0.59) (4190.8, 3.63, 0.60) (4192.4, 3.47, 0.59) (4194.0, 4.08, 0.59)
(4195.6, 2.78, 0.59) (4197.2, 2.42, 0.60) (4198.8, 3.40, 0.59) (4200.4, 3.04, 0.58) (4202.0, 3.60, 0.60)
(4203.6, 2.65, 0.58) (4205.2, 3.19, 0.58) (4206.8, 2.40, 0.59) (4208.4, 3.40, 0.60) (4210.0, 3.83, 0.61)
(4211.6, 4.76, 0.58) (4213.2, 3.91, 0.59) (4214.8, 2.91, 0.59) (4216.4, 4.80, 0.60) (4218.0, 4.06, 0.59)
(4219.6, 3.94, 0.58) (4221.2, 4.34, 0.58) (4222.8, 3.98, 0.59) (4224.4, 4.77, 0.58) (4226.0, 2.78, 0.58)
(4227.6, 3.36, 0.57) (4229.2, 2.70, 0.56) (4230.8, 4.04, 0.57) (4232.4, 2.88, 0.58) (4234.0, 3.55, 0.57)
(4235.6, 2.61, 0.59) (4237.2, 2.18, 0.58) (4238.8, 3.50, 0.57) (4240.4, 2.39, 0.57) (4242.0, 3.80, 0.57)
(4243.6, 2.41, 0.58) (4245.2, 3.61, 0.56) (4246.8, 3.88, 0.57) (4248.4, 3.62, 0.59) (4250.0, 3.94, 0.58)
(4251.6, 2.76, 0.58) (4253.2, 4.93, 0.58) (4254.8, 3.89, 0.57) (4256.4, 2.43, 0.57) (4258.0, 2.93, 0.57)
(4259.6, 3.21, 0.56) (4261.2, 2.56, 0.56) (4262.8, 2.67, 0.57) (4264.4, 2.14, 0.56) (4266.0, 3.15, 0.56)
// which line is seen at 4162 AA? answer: [O II] 3727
